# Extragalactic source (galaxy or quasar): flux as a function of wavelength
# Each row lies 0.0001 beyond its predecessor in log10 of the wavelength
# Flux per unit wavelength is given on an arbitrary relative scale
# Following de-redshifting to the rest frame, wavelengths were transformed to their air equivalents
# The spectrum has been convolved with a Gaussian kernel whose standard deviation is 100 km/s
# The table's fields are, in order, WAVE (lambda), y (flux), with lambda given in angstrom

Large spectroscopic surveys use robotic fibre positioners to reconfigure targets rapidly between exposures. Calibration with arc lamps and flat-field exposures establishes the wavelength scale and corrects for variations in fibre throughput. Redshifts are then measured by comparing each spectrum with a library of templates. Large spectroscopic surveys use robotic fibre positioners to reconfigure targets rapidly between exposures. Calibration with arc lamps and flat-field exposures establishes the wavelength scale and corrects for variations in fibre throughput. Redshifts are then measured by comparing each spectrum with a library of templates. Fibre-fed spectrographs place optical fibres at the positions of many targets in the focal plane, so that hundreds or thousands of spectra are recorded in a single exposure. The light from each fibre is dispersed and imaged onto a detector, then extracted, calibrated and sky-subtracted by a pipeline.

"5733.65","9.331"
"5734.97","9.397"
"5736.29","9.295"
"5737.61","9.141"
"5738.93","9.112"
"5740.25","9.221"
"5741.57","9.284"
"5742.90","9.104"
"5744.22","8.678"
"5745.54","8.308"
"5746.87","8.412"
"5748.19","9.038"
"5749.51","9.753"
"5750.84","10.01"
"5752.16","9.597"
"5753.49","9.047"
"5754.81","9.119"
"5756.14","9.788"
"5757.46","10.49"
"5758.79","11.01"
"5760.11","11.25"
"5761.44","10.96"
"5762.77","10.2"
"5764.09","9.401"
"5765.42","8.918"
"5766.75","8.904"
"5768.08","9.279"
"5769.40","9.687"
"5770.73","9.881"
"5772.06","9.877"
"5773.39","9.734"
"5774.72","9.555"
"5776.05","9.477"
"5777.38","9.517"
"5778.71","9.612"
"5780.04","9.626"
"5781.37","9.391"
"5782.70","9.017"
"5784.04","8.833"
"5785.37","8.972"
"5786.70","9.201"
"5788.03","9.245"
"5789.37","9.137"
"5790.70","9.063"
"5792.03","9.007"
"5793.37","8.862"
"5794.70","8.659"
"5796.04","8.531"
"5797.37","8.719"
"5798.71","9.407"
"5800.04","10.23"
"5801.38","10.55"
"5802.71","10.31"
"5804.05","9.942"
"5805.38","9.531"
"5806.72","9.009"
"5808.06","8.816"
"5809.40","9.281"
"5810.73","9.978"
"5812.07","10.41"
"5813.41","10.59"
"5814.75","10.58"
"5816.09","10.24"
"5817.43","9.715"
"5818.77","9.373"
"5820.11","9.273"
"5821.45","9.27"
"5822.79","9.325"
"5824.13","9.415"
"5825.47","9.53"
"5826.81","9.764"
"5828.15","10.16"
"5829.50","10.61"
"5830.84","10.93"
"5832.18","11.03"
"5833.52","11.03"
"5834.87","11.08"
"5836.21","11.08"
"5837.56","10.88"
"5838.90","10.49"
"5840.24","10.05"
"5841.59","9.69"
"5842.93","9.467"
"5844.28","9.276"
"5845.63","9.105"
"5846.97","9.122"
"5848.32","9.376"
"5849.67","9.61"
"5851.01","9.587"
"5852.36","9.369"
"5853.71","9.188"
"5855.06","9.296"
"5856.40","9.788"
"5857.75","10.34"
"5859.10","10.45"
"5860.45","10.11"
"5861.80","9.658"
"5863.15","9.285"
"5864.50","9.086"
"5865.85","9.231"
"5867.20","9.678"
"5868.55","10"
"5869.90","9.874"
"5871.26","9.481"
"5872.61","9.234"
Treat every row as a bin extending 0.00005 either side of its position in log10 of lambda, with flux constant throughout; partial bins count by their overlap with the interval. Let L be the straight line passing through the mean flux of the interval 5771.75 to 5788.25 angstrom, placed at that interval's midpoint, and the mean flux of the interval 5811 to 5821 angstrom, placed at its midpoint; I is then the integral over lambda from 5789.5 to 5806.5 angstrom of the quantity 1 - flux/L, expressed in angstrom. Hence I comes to 0.5 angstrom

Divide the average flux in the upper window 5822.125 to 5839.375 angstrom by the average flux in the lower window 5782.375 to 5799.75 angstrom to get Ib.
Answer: 1.16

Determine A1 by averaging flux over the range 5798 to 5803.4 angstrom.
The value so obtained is 10.1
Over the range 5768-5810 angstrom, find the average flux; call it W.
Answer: 9.38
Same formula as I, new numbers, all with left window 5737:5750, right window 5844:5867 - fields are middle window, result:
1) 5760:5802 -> -1.19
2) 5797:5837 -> -2.72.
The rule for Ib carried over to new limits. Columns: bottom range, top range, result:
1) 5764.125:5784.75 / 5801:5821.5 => 1.04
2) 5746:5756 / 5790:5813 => 1.02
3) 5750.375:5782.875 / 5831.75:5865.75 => 1.01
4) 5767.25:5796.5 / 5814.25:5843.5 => 1.09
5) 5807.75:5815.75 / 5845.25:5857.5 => 0.94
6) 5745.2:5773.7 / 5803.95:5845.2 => 1.03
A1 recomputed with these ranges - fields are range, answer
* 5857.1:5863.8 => 9.97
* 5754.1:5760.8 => 10.3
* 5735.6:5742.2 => 9.22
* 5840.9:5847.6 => 9.33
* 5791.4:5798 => 8.75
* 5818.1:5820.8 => 9.32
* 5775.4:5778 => 9.5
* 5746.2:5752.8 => 9.36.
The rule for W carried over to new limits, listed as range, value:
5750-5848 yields 9.73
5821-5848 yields 10.1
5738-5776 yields 9.55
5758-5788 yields 9.64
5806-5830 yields 9.73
